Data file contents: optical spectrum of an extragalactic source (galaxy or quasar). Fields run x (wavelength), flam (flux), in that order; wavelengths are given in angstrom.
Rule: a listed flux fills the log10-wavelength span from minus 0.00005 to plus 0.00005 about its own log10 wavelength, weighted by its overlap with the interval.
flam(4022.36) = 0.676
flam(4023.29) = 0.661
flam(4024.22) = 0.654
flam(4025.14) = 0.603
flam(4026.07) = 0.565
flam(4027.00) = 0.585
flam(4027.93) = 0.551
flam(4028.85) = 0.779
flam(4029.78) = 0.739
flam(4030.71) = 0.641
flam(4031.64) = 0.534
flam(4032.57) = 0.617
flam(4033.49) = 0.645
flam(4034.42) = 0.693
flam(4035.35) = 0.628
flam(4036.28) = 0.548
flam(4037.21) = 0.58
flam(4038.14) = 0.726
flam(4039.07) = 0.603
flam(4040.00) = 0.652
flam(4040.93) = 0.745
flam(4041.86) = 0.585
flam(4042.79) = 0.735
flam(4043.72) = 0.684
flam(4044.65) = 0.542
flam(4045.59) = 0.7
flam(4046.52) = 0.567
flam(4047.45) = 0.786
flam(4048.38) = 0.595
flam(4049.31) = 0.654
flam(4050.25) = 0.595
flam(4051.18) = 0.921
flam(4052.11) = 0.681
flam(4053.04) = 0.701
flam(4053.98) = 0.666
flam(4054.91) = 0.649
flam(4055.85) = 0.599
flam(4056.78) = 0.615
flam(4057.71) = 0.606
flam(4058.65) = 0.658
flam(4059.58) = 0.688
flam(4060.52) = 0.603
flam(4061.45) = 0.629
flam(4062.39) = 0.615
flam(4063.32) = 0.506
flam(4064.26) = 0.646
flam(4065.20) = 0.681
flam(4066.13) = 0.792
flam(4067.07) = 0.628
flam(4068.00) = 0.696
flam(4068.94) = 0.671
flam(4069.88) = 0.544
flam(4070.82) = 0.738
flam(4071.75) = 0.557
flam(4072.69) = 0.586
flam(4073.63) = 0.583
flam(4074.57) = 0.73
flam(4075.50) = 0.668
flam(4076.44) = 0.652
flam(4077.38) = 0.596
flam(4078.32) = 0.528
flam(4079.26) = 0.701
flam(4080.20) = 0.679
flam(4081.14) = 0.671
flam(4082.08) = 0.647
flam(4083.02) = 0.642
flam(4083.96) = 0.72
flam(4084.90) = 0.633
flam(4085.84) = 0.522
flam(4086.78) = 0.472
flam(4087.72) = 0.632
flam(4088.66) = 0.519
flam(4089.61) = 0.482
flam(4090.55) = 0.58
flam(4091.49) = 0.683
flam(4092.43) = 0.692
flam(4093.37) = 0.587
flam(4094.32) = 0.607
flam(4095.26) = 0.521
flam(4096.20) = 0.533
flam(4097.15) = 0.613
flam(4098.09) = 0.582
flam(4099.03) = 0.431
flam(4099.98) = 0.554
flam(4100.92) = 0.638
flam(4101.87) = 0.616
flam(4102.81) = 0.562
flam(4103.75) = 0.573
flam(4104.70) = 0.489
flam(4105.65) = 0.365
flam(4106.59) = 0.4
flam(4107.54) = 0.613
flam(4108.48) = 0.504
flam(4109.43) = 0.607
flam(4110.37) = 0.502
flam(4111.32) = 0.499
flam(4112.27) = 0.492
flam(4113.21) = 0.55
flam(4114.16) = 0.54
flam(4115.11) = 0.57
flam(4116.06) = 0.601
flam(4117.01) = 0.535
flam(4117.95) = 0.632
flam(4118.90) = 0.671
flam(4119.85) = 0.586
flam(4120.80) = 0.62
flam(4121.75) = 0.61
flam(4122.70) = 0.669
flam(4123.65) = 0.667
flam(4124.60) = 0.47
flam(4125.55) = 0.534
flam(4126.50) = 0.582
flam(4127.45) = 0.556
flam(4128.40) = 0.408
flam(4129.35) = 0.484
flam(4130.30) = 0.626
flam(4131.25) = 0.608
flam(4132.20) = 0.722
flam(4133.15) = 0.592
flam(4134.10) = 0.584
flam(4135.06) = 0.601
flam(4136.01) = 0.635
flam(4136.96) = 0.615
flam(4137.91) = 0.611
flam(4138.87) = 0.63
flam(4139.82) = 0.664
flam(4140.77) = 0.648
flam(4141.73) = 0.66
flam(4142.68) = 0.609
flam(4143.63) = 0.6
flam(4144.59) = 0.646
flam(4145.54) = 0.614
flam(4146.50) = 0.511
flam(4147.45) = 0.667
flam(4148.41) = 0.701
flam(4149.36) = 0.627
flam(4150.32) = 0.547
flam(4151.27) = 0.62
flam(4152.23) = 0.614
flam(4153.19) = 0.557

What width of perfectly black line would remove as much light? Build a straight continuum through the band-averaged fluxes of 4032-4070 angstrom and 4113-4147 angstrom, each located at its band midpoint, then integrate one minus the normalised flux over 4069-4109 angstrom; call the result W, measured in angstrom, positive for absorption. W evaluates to 2.42 angstrom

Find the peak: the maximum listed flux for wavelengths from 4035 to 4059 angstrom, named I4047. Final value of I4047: 0.921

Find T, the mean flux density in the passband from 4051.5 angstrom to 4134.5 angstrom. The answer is 0.597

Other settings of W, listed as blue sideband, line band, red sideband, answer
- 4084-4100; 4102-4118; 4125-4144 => 1.4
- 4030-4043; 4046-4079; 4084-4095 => -1.8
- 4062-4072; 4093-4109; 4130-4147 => 2.4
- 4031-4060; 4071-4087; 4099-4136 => -0.4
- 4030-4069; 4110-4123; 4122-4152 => 0.8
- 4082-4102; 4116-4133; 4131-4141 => 0.8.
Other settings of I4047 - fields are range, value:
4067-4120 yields 0.738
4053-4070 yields 0.792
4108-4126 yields 0.671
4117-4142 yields 0.722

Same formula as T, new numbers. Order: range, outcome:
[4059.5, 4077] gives 0.642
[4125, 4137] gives 0.579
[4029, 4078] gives 0.648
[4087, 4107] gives 0.555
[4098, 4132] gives 0.555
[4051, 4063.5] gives 0.65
